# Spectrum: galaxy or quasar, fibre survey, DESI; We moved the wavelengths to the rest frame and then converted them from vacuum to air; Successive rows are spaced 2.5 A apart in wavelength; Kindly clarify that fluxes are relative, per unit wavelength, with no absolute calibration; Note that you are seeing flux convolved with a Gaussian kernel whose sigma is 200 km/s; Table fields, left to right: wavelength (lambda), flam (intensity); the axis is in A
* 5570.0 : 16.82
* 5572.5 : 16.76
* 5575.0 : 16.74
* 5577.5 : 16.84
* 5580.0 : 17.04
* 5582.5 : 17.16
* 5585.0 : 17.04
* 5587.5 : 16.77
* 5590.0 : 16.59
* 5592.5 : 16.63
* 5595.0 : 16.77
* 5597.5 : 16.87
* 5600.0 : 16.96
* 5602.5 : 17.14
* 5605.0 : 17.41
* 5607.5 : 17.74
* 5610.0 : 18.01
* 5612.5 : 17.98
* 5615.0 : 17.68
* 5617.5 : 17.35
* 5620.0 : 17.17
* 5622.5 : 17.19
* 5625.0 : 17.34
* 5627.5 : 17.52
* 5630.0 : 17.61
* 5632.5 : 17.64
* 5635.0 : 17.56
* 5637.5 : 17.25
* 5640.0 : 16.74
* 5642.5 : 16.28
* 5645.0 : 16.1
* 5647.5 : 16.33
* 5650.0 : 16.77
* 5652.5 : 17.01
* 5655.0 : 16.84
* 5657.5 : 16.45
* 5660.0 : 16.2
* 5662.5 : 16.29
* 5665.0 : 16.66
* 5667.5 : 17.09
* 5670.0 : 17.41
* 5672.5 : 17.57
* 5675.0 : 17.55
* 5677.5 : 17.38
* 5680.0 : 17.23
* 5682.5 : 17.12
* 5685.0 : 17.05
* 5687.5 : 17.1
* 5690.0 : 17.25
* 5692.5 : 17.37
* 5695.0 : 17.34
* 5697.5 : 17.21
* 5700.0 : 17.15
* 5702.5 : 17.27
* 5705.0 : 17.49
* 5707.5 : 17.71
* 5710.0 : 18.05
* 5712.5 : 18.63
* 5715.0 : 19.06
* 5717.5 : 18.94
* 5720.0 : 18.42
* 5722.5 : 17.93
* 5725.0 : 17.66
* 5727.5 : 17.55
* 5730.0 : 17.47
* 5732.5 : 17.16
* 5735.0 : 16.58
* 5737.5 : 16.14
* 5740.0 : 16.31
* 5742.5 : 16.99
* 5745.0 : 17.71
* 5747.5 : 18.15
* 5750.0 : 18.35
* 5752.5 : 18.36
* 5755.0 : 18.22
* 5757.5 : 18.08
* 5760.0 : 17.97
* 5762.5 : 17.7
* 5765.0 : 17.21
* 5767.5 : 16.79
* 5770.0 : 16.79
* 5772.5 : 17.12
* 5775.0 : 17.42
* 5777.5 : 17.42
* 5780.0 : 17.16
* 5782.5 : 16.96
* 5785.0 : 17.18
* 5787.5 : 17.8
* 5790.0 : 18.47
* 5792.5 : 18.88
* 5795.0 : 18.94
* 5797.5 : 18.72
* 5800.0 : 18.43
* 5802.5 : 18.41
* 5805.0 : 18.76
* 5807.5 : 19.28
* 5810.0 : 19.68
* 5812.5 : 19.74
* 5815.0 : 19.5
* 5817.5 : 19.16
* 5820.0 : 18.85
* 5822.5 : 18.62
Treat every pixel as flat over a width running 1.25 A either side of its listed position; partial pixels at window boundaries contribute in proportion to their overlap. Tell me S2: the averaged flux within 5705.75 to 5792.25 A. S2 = 17.6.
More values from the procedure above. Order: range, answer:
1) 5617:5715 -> 17.2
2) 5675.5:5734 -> 17.6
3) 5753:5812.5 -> 18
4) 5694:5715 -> 17.7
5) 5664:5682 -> 17.3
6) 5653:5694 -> 17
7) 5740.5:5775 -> 17.6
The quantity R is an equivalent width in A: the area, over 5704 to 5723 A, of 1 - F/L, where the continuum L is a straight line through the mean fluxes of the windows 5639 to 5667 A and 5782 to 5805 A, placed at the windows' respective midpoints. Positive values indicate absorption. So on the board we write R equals -1.1 A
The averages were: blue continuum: 16.5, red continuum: 18.3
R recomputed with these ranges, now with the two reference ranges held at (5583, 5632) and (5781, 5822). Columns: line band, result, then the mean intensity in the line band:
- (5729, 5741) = 0.96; 16.7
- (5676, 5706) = 1.03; 17.2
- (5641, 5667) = 1.60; 16.5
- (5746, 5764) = 0.22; 18.1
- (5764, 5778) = 1.01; 17.1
